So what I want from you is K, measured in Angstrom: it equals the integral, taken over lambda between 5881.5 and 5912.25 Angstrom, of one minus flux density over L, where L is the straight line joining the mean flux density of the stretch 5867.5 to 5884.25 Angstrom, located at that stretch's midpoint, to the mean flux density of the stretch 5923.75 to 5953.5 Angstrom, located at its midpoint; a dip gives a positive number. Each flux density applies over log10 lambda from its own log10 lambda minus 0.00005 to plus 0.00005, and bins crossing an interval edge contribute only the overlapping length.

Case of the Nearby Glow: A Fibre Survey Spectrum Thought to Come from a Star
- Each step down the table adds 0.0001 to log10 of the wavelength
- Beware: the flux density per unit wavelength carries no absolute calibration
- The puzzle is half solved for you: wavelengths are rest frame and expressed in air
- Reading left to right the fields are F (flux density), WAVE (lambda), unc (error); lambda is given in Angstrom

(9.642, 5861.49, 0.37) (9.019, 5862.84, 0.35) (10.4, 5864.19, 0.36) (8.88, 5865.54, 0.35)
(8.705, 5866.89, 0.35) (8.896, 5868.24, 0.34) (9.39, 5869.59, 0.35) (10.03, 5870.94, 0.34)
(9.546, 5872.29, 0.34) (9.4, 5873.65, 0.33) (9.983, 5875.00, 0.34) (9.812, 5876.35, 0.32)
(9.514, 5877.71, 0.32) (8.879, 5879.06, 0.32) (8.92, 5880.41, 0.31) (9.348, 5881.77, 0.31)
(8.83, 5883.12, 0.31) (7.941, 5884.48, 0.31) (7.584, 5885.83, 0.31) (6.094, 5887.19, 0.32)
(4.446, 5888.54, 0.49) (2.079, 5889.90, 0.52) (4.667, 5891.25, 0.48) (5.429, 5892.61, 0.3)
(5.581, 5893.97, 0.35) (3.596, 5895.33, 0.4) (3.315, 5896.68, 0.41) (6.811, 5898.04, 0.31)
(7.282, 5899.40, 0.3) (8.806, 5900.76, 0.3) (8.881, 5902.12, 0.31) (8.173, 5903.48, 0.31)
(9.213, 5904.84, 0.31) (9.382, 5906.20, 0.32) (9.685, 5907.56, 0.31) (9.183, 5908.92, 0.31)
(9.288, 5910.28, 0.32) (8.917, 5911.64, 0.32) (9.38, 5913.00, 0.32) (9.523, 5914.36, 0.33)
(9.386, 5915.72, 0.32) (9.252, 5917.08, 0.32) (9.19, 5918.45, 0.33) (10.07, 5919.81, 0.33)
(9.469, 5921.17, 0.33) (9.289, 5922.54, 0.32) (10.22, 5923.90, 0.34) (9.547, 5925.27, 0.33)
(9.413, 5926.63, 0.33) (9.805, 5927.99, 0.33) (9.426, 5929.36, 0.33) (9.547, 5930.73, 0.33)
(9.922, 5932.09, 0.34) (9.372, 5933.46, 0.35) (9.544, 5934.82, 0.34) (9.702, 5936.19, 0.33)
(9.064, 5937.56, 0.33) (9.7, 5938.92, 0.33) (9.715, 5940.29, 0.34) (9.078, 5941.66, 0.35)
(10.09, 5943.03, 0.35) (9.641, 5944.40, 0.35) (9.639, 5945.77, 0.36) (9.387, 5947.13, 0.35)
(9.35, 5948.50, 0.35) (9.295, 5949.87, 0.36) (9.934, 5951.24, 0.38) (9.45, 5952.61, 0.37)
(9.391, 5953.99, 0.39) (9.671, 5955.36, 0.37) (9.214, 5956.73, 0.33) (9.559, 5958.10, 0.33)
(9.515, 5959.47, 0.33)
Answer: 7.5 Angstrom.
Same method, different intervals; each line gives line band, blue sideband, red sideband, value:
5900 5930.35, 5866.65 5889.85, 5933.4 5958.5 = -1.0 Angstrom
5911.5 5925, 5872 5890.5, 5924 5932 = -0.3 Angstrom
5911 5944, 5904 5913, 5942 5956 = -0.4 Angstrom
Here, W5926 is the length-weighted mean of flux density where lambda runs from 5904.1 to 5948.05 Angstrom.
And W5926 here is 9.5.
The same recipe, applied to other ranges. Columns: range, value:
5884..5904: 6.01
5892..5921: 8.14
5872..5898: 7.06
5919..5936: 9.64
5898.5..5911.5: 8.84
